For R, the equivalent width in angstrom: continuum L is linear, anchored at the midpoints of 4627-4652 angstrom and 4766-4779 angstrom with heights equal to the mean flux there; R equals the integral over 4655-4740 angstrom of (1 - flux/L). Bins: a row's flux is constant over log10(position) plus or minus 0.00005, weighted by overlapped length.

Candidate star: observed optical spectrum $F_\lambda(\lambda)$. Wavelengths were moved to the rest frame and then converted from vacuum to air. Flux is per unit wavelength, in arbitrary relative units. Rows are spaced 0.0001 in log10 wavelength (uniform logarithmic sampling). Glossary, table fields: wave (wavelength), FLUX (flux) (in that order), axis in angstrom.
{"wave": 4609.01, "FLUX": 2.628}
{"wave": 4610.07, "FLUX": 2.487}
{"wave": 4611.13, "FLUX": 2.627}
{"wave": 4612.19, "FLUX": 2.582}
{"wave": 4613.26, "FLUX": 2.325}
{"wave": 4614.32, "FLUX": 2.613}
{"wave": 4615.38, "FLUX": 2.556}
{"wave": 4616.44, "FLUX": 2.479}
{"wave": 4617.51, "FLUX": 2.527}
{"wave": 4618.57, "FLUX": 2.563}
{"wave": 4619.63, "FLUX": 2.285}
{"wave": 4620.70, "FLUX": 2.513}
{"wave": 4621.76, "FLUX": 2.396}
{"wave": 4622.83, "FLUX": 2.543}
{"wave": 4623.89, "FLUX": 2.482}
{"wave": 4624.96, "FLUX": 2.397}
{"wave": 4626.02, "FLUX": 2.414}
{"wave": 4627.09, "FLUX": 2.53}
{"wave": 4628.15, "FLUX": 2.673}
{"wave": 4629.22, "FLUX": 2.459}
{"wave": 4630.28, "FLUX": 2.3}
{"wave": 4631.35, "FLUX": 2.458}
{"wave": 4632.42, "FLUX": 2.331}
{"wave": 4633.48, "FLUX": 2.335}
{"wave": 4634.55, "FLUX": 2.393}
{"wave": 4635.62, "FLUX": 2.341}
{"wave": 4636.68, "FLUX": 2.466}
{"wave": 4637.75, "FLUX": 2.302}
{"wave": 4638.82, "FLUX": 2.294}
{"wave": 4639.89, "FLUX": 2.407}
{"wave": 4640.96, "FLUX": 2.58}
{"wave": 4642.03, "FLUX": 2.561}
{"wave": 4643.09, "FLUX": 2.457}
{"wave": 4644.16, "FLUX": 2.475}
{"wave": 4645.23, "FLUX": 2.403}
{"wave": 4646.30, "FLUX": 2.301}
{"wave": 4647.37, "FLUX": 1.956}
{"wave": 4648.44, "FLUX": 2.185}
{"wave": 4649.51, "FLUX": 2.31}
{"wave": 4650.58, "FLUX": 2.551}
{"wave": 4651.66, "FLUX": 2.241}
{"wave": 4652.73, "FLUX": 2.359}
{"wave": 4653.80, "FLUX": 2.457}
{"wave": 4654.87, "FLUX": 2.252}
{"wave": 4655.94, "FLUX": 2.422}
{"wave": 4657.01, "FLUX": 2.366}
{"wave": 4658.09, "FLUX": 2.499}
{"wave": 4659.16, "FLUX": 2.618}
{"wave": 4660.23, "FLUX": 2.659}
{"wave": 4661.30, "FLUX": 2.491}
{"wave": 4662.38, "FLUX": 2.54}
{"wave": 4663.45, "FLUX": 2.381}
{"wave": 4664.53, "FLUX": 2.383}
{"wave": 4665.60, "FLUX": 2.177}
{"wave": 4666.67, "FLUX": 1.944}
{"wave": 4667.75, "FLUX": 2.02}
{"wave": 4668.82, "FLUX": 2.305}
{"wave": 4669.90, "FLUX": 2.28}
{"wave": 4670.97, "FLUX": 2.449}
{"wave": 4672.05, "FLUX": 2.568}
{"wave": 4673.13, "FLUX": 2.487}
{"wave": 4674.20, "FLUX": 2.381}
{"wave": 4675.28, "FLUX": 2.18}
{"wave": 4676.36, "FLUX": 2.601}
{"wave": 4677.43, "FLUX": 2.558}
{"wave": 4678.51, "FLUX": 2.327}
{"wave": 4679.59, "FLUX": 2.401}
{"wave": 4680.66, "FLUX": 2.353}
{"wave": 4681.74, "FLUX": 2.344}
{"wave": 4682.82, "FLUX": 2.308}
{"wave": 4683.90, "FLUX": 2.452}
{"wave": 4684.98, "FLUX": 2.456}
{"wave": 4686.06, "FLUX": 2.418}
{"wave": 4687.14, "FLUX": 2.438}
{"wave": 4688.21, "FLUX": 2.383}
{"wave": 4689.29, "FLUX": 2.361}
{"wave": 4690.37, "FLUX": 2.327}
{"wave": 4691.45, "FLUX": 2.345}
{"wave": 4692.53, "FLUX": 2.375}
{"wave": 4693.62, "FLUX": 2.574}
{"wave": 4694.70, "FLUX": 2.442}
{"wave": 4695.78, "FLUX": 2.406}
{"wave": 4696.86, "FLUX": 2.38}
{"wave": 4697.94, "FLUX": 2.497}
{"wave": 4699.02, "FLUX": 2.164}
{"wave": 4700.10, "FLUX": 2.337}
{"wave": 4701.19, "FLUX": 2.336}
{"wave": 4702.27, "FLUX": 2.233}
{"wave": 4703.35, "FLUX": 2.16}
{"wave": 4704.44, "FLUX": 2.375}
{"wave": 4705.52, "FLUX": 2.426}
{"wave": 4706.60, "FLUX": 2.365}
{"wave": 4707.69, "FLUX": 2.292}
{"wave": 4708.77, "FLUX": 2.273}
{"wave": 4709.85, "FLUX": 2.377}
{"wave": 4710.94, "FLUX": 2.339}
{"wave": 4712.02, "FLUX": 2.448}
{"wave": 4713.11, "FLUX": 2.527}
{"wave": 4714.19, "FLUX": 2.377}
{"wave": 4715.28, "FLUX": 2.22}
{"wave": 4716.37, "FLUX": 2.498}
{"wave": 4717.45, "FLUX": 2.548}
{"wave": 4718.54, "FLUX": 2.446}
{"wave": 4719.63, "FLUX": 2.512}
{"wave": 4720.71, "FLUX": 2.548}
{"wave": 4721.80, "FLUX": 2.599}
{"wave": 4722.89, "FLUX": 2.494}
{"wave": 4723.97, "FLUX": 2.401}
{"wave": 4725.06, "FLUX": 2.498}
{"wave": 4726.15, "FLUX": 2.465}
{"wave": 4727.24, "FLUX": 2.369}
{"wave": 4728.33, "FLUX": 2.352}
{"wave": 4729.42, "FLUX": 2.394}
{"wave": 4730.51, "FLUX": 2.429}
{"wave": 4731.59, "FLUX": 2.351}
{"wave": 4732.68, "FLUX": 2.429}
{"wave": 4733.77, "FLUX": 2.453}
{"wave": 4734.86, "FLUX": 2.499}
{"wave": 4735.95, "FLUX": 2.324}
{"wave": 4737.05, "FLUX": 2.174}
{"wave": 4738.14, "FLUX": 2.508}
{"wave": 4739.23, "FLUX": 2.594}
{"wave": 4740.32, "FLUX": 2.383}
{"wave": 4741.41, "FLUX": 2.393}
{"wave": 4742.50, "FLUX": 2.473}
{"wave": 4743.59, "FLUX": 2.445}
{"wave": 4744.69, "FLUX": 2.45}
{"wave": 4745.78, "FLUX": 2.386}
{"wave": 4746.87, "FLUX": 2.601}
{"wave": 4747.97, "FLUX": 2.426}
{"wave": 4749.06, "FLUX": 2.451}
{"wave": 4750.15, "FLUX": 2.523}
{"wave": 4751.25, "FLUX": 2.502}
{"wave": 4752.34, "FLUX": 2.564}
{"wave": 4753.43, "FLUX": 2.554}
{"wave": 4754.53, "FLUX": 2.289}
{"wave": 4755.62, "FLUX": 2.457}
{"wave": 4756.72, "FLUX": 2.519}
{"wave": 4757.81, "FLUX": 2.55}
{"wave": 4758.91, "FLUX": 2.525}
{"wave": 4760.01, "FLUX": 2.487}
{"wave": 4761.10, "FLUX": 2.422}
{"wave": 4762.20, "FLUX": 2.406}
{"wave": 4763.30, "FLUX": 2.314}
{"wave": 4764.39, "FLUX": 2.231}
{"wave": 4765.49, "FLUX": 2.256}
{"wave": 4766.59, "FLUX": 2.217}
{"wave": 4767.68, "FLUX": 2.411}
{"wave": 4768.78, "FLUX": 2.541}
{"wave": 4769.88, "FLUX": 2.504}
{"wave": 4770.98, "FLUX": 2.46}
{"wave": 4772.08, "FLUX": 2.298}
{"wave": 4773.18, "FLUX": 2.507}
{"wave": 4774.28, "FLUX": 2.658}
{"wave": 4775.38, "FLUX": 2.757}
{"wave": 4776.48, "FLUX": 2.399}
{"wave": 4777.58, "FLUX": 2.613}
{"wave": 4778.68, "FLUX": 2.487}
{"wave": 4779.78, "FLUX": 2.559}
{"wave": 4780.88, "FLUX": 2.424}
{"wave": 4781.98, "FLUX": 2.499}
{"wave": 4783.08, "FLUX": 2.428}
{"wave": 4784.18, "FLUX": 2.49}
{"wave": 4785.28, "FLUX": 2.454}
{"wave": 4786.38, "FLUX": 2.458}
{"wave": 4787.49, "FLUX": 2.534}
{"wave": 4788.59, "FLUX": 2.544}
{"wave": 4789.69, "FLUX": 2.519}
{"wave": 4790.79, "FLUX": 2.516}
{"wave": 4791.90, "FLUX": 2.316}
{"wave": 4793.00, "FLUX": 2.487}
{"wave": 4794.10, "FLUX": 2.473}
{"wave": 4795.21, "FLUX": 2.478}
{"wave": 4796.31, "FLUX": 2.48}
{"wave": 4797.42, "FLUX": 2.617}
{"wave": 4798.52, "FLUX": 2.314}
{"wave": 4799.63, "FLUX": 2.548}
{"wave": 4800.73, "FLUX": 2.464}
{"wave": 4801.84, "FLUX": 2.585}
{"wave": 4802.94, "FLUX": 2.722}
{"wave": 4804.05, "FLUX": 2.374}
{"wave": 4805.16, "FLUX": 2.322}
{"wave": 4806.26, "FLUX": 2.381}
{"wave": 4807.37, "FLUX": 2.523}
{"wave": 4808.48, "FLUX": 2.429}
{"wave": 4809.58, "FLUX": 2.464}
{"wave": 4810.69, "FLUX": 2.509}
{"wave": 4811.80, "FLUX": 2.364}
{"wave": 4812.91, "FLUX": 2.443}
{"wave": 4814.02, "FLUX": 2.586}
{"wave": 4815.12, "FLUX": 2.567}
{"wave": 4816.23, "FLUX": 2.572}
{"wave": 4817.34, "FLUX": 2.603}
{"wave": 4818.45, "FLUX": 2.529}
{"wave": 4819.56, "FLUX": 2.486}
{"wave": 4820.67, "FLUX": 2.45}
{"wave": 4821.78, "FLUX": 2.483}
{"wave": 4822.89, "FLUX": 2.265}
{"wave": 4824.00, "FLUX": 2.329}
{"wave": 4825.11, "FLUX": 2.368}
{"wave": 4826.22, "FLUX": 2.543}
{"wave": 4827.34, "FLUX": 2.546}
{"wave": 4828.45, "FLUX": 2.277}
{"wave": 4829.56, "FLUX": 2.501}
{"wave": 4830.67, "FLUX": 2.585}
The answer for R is 1.15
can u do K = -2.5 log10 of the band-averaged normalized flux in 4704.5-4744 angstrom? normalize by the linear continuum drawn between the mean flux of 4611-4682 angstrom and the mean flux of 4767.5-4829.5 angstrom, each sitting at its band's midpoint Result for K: 0.01 mag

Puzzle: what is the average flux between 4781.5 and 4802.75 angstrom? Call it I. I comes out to 2.49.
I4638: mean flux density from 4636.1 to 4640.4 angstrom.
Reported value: 2.37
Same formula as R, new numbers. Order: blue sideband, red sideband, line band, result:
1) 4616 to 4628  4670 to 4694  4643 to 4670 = 0.99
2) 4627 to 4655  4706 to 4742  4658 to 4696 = 0.10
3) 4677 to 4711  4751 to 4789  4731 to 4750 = -0.04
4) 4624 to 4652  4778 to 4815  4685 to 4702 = 0.26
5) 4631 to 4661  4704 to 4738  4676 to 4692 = 0.01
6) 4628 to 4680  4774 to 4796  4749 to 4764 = 0.06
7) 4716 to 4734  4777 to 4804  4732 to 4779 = 0.48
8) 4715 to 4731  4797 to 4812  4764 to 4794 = 0.01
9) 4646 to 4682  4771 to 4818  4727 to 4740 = 0.14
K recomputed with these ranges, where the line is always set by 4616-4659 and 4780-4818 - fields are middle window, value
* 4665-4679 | 0.04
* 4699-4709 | 0.06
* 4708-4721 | 0.01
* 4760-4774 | 0.04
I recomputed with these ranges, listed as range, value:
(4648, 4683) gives 2.38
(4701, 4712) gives 2.32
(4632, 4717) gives 2.38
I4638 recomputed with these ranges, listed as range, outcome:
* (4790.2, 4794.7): 2.45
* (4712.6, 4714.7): 2.46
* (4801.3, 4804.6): 2.56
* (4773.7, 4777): 2.6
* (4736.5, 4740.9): 2.41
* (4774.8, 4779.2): 2.56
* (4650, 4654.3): 2.4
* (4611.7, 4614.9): 2.5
